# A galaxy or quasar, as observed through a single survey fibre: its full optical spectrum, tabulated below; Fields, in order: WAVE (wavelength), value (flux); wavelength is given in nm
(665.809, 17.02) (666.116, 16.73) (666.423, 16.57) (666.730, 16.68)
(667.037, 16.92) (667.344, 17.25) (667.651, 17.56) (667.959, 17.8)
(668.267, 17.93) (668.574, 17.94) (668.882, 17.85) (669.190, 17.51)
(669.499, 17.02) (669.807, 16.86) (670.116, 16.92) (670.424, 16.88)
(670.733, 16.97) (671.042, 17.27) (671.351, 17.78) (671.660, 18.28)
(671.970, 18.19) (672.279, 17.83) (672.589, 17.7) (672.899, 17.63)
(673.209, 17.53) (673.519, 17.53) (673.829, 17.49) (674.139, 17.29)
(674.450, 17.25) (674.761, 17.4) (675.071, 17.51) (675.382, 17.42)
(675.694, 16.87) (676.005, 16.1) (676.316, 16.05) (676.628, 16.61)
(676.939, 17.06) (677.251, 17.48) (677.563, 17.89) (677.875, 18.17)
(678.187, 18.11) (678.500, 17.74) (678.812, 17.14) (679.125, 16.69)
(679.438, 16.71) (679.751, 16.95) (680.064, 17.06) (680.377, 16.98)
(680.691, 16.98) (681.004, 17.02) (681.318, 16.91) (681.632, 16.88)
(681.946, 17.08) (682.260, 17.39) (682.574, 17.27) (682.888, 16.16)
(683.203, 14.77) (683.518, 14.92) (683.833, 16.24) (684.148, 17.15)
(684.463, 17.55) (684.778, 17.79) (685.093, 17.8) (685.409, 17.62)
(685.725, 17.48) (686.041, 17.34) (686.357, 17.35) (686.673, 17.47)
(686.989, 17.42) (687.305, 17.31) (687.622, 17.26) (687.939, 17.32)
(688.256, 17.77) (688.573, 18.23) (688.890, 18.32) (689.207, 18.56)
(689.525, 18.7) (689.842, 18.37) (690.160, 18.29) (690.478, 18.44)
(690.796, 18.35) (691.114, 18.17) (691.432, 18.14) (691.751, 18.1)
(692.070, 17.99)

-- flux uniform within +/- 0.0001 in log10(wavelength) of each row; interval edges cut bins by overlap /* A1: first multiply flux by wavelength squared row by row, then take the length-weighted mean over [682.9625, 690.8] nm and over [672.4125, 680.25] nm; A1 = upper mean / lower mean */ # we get 1.0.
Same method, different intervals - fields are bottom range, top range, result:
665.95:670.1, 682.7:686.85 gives 1.03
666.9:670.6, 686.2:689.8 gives 1.09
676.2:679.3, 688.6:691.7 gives 1.10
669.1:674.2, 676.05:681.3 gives 1.00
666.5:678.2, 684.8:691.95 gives 1.08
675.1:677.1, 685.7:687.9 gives 1.07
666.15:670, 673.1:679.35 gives 1.02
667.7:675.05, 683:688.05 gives 1.01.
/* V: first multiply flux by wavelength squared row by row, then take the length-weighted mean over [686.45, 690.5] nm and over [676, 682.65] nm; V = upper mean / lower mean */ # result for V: 1.08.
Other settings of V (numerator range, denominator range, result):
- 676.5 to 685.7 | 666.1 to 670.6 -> 1.03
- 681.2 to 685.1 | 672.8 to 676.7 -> 1.00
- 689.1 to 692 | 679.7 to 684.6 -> 1.12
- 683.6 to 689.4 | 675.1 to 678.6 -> 1.05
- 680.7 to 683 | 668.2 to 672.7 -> 1.00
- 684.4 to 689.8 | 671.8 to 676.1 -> 1.06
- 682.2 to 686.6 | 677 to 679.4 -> 0.98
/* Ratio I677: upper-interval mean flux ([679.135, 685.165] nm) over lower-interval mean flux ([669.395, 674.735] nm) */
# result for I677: 0.96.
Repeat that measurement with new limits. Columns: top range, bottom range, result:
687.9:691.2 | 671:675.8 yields 1.04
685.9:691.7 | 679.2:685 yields 1.07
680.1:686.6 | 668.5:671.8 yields 0.98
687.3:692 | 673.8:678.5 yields 1.05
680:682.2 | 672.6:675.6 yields 0.97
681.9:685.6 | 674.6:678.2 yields 0.98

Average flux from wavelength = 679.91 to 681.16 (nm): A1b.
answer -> 17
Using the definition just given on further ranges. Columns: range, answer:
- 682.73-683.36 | 15.5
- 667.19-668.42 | 17.6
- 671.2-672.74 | 18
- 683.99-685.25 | 17.6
